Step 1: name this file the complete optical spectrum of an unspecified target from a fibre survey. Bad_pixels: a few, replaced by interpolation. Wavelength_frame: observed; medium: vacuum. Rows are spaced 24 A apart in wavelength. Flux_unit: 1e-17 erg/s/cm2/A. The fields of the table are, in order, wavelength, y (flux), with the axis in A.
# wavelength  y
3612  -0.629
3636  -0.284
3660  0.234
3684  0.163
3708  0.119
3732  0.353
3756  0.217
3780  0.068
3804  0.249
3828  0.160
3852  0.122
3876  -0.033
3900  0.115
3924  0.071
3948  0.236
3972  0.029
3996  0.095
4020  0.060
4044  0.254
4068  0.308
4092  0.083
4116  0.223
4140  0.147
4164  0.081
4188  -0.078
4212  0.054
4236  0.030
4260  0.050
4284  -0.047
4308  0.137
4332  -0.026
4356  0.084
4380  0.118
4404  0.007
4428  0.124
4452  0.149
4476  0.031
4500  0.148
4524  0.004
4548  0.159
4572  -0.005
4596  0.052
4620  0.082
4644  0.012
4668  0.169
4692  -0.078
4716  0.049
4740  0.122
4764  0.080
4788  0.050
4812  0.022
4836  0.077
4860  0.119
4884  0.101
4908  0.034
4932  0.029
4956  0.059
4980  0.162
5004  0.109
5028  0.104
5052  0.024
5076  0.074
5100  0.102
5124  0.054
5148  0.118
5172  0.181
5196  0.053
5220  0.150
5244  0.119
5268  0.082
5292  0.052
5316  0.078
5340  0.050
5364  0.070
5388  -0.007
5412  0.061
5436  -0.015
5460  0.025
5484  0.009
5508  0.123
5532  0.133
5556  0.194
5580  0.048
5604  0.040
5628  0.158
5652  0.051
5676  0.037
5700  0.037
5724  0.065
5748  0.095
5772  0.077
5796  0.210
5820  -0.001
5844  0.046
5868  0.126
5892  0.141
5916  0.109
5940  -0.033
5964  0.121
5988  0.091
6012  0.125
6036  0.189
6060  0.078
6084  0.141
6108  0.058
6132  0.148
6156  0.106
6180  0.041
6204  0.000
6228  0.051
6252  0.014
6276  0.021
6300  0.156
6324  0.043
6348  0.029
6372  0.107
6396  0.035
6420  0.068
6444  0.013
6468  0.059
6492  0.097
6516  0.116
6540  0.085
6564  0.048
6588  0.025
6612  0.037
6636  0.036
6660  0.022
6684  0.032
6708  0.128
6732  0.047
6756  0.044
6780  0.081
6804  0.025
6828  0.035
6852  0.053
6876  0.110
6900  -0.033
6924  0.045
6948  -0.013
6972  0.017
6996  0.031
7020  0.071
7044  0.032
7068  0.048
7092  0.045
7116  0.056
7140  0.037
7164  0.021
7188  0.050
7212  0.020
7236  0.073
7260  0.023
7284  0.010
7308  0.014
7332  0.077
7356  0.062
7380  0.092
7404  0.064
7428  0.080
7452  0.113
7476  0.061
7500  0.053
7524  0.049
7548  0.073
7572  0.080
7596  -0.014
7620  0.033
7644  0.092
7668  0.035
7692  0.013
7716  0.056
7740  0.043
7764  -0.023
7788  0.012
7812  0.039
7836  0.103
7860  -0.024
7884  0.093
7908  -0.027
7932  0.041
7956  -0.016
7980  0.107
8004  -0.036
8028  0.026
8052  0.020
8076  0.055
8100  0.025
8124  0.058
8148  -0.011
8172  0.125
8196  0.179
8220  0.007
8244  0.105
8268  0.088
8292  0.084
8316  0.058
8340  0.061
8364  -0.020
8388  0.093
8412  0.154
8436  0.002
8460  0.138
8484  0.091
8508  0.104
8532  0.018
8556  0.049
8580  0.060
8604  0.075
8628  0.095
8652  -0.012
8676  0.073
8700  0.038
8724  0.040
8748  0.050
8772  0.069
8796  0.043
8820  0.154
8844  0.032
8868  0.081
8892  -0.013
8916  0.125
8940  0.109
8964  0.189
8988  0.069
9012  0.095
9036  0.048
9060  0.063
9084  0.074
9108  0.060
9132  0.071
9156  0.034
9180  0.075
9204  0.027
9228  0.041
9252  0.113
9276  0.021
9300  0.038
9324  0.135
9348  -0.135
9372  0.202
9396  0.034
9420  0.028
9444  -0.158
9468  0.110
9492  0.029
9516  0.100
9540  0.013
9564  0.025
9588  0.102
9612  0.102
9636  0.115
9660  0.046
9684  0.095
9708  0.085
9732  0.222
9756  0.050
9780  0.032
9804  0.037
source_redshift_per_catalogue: 1.20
